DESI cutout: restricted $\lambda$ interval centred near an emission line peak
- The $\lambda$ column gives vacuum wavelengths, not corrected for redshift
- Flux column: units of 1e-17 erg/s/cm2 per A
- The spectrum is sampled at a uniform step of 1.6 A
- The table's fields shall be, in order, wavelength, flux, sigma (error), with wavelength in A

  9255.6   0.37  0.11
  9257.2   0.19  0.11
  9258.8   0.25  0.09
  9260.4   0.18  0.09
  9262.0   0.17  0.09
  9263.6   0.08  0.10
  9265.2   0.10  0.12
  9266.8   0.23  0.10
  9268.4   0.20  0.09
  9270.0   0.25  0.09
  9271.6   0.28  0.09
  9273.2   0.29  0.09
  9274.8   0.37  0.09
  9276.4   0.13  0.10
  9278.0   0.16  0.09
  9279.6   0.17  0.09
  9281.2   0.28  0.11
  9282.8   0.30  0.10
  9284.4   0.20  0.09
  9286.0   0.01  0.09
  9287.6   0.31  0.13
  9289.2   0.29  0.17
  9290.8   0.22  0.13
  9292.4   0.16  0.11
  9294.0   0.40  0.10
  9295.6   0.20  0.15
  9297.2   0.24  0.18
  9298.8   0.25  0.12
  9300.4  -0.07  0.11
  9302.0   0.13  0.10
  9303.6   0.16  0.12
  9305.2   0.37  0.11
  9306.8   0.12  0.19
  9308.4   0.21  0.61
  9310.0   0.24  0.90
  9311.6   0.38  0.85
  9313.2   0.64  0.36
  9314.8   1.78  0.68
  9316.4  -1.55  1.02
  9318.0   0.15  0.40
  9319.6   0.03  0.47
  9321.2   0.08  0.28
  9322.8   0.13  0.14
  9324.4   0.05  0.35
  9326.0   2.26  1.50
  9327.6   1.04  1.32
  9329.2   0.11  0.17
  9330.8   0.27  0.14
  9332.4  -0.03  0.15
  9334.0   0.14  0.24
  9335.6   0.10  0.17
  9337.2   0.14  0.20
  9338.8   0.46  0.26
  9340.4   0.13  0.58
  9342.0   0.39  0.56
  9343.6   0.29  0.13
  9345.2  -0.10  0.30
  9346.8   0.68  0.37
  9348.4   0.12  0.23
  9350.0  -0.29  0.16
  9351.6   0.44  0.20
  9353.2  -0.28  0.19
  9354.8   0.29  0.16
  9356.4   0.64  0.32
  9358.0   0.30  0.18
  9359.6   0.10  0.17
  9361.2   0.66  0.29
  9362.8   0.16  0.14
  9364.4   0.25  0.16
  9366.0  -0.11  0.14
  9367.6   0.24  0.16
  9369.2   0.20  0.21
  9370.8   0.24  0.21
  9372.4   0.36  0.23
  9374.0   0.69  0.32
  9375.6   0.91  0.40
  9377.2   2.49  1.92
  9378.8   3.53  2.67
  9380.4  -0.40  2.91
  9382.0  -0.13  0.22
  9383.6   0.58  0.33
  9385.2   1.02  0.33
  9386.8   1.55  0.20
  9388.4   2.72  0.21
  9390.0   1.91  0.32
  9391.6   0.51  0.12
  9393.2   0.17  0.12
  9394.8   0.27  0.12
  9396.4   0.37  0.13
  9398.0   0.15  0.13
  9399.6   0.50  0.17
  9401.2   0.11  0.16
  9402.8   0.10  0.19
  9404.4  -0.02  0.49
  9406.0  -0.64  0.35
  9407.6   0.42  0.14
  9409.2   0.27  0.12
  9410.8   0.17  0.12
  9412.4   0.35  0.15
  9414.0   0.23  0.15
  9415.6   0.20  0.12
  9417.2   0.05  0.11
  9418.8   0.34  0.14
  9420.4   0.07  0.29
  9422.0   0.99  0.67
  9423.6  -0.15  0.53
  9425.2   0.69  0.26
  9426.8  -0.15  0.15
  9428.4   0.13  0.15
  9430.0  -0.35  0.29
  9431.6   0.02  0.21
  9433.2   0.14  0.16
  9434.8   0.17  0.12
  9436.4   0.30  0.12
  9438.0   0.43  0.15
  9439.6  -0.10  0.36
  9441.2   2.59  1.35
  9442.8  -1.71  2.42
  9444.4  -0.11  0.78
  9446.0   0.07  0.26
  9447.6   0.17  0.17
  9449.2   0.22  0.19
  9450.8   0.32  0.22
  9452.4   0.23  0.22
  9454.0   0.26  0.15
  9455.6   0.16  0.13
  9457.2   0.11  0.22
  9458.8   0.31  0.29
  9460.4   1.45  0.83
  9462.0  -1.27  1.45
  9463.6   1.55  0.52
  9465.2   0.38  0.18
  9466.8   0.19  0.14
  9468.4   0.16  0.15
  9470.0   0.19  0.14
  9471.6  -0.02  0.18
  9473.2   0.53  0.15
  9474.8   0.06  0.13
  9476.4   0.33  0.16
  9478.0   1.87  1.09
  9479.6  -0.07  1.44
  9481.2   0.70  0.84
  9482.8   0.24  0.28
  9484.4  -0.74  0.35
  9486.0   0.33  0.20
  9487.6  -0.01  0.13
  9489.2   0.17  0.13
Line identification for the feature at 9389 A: H-beta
